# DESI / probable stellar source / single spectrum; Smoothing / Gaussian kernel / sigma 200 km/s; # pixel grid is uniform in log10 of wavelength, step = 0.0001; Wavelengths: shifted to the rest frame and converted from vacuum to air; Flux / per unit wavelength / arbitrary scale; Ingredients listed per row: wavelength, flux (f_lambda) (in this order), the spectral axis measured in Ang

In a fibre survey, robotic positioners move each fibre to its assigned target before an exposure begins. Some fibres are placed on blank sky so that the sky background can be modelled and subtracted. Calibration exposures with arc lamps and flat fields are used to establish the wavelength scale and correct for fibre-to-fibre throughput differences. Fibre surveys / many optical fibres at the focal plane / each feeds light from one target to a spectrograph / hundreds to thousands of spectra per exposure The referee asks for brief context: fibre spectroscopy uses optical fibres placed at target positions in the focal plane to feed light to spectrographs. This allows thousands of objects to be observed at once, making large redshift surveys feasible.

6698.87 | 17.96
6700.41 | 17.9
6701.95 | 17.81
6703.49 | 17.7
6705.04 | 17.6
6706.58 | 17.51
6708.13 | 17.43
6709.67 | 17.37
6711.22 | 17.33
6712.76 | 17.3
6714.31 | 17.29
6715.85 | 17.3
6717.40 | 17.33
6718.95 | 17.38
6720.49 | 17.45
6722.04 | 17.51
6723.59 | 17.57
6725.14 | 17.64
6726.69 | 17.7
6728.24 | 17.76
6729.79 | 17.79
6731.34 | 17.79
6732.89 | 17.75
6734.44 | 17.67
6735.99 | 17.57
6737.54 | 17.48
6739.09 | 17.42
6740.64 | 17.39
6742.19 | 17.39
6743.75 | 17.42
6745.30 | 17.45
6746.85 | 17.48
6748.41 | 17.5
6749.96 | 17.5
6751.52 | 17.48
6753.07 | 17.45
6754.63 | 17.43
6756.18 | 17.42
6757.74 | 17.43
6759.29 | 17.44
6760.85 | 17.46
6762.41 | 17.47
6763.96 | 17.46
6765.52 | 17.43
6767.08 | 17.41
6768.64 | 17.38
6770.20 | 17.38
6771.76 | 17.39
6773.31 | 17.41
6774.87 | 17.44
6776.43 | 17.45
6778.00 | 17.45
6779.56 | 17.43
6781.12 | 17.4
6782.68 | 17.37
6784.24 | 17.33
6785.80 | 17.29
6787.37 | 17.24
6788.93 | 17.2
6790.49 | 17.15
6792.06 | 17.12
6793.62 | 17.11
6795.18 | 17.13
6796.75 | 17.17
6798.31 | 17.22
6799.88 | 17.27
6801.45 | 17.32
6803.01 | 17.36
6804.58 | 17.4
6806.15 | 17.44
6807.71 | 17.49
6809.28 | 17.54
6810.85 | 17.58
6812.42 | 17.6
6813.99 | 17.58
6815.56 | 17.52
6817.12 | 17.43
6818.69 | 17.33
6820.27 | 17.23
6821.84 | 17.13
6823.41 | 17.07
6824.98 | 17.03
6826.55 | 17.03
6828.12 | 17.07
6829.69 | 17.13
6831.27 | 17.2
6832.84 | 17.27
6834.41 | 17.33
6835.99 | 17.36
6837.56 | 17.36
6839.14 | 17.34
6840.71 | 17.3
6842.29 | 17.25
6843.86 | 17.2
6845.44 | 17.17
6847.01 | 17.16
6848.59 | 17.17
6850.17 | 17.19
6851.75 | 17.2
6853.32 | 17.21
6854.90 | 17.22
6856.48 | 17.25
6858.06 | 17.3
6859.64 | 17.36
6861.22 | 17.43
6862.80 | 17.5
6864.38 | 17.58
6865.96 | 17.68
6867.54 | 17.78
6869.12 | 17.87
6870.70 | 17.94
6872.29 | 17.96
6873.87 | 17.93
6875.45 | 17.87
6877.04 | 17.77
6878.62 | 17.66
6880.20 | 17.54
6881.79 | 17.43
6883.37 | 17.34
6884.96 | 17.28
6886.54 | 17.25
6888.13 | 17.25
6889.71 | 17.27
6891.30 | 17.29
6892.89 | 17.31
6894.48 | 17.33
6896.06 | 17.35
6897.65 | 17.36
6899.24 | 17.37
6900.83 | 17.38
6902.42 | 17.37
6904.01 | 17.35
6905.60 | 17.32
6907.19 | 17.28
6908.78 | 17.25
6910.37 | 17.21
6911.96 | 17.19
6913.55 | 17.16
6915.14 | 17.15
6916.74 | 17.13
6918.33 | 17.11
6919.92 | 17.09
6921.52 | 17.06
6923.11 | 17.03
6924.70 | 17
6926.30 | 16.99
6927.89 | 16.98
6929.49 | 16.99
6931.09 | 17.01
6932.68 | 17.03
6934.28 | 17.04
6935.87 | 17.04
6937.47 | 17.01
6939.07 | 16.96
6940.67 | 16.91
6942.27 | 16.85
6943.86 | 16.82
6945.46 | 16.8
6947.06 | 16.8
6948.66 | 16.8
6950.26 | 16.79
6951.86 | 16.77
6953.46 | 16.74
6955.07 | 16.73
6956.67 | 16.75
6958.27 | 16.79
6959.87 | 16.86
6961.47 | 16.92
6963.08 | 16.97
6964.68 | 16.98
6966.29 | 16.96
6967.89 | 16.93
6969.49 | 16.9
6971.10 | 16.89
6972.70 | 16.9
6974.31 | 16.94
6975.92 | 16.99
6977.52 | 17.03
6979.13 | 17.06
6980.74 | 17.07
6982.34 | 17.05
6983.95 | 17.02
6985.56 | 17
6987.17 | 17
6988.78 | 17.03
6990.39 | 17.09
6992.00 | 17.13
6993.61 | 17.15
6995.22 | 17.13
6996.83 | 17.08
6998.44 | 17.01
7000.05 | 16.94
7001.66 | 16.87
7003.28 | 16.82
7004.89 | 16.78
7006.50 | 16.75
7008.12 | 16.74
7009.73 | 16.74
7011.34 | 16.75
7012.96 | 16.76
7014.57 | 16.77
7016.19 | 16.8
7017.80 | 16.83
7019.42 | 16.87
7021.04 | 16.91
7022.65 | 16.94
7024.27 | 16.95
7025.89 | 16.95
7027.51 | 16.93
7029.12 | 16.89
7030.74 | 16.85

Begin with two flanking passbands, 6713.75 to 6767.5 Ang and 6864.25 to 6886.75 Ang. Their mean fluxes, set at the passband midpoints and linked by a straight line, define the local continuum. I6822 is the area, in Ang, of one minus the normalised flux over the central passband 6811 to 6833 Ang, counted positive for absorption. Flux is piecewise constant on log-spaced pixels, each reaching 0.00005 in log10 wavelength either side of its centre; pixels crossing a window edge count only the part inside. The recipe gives 0.42 Ang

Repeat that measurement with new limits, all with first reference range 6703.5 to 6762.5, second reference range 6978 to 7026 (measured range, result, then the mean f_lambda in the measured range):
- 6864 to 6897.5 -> -0.7 Ang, 17.6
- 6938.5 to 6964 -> 0.3 Ang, 16.8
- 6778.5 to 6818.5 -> 0.0 Ang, 17.4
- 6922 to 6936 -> 0.1 Ang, 17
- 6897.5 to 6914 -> -0.2 Ang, 17.3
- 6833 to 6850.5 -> 0.0 Ang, 17.3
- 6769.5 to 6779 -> 0.0 Ang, 17.4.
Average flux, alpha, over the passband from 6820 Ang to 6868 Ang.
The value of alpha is 17.3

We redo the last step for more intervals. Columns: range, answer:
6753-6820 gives 17.4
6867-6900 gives 17.5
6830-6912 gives 17.4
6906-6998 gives 17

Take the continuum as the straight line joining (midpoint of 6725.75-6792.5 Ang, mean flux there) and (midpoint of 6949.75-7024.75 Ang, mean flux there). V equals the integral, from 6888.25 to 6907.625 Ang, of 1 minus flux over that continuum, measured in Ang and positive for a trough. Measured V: -0.2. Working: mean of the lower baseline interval 17.5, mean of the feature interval 17.3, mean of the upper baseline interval 16.9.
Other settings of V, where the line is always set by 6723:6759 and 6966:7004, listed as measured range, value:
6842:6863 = 0.1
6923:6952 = 0.3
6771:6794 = 0.2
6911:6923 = 0.0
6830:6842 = 0.0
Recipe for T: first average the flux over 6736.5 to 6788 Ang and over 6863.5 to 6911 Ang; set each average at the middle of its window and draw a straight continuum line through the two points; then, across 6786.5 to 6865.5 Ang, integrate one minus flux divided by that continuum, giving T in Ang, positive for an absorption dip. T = 0.76 Ang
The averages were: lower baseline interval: 17.4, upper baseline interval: 17.5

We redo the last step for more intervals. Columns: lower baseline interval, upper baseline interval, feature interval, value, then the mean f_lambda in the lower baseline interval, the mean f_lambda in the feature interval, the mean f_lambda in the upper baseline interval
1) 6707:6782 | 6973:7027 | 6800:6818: -0.1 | 17.5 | 17.5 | 16.9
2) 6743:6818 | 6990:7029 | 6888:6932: -0.2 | 17.4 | 17.2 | 16.9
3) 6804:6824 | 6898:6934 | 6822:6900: -0.4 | 17.4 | 17.4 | 17.2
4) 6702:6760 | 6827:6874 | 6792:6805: 0.1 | 17.5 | 17.2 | 17.4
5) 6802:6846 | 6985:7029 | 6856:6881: -0.6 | 17.3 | 17.7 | 16.9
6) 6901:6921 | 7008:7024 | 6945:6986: 0.3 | 17.2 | 16.9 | 16.8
